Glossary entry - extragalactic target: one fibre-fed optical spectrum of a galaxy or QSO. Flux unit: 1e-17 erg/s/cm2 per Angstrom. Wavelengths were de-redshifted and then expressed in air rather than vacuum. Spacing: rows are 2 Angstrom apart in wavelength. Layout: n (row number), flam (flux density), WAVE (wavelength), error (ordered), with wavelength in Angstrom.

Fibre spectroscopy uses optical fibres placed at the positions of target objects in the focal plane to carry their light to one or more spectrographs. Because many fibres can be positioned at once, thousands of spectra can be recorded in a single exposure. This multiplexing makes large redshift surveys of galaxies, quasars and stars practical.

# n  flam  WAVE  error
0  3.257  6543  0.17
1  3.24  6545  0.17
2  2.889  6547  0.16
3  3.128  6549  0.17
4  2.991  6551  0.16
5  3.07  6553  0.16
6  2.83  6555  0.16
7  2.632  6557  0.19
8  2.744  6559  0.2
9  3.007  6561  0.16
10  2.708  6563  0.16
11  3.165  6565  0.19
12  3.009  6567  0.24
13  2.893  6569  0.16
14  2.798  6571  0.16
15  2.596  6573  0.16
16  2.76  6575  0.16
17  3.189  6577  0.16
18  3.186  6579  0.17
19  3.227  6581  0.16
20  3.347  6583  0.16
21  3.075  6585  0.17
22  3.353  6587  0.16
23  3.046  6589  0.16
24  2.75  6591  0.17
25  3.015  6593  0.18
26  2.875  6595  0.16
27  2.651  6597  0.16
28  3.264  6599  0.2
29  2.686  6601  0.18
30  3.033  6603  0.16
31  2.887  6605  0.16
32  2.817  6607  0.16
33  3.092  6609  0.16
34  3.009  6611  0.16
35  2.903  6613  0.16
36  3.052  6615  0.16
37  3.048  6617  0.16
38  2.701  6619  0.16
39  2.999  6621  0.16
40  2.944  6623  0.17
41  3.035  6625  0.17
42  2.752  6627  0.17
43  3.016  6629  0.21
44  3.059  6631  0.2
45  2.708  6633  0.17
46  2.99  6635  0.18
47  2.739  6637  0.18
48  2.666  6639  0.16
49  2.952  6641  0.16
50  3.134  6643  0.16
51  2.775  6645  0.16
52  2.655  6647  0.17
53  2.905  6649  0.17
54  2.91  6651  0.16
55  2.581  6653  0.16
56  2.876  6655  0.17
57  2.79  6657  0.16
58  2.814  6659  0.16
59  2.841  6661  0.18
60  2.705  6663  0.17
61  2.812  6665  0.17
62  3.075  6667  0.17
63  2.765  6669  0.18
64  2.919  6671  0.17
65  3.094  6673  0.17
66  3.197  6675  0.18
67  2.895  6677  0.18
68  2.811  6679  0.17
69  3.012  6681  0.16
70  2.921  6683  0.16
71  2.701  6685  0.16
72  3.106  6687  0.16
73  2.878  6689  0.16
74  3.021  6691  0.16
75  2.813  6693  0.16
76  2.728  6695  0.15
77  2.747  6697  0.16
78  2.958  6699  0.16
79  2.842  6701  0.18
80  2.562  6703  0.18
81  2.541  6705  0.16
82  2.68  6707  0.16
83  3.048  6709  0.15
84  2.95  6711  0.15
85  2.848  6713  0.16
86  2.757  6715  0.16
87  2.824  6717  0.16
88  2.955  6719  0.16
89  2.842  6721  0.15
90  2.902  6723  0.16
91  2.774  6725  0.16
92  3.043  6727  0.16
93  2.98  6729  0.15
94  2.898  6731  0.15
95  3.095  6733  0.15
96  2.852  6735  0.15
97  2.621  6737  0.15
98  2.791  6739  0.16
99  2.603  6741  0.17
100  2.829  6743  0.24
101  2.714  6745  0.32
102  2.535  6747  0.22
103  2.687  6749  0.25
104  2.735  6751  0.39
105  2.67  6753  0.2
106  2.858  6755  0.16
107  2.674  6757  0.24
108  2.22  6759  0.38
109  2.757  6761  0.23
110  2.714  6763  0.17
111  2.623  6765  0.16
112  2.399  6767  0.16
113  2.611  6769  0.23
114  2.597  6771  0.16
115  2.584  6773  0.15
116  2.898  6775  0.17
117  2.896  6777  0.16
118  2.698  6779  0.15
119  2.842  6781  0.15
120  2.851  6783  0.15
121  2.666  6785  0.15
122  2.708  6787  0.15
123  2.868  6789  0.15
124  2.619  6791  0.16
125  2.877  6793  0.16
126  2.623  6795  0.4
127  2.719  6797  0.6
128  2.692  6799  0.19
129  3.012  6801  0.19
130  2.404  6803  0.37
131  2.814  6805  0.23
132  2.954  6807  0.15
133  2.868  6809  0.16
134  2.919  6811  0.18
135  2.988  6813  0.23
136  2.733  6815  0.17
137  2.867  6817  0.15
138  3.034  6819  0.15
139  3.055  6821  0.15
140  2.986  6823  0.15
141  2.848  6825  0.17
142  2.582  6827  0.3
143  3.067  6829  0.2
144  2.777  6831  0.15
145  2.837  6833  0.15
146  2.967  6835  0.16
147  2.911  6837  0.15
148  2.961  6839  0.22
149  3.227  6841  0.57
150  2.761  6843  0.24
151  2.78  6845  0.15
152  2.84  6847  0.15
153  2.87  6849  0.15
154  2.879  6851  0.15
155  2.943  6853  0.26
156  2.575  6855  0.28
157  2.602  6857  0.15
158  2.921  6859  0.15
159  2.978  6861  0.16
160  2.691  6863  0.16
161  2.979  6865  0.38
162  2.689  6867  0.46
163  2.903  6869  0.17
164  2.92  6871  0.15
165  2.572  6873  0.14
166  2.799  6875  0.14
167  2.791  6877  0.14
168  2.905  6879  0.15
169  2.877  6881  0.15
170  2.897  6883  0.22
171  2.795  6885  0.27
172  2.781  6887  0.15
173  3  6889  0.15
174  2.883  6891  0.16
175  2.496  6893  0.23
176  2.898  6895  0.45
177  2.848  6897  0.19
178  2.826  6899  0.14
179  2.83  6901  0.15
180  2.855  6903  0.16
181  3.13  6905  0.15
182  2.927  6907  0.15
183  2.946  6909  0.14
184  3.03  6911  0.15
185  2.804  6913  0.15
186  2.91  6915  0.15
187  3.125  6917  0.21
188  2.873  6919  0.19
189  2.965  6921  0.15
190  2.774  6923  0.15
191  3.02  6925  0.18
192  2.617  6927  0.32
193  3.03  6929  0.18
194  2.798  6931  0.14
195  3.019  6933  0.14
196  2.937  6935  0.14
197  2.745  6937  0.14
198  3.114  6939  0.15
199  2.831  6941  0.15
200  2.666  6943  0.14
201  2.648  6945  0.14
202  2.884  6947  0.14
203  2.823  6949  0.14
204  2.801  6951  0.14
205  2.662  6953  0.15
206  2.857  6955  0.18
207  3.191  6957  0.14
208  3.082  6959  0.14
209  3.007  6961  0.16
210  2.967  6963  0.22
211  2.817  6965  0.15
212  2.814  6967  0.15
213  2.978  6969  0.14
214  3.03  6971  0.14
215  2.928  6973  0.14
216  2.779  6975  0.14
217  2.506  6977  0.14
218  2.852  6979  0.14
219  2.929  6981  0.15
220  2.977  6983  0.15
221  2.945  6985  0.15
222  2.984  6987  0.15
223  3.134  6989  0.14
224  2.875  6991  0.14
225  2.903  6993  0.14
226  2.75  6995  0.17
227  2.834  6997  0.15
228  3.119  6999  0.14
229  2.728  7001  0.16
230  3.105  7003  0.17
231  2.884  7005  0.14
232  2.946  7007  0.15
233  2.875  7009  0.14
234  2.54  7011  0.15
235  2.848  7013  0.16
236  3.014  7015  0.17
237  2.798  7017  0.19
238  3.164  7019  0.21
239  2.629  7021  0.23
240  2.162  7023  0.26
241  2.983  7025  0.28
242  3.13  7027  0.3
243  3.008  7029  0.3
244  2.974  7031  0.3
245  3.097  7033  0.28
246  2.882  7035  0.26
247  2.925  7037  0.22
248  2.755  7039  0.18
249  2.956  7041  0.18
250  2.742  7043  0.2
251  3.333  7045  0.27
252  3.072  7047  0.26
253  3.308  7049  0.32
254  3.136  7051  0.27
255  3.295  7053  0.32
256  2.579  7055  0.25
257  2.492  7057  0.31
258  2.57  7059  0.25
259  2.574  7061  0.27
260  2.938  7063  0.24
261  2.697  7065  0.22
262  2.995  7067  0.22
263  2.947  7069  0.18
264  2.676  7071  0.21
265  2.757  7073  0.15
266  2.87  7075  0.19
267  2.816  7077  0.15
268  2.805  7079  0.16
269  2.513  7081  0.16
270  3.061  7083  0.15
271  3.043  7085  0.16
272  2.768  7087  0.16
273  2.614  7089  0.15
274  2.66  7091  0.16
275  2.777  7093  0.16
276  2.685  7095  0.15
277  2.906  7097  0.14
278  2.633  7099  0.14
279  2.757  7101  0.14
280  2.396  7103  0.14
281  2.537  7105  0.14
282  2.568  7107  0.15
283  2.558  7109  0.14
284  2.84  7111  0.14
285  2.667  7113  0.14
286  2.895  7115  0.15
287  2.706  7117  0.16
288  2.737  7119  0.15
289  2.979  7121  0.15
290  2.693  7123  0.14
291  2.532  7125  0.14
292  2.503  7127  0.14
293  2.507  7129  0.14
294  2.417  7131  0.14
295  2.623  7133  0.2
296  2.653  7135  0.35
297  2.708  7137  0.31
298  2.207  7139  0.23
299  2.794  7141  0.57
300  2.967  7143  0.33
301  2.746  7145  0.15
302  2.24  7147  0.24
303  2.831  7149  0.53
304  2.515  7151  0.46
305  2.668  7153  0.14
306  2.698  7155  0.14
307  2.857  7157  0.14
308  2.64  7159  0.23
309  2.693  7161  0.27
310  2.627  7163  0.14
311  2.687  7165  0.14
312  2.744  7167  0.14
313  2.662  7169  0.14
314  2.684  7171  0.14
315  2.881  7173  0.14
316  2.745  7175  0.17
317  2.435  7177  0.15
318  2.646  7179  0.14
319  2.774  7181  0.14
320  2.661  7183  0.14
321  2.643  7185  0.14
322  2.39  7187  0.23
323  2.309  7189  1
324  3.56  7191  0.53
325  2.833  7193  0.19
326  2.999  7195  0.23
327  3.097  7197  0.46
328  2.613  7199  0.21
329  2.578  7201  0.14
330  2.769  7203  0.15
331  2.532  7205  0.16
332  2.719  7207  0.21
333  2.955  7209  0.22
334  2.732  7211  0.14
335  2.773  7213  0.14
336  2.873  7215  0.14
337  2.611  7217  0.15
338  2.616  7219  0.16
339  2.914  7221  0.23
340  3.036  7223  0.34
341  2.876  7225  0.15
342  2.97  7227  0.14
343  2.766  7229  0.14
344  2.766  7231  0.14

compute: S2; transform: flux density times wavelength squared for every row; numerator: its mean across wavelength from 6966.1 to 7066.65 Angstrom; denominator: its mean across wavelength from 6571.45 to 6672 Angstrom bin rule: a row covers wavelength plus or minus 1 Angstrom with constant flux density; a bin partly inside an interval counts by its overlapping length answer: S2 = 1.11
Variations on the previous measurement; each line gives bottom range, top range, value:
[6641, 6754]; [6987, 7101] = 1.11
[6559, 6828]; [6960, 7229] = 1.10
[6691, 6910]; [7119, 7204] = 1.06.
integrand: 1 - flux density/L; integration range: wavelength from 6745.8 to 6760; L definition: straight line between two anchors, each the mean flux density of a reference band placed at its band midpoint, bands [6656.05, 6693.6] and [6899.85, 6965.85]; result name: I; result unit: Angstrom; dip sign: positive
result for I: 1.35 Angstrom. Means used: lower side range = 2.9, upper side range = 2.9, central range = 2.63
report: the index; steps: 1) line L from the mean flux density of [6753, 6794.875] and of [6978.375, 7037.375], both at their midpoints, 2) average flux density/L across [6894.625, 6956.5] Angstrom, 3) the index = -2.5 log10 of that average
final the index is -0.02 mag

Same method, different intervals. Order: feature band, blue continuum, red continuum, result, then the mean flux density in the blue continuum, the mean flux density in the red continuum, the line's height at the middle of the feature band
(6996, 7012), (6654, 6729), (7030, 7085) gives 0.00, 2.87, 2.88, 2.88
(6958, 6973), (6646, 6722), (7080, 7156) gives -0.08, 2.85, 2.67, 2.74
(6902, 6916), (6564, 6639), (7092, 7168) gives -0.06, 2.96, 2.66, 2.79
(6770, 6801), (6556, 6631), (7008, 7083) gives 0.06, 2.95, 2.86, 2.92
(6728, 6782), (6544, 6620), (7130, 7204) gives 0.06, 2.96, 2.69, 2.88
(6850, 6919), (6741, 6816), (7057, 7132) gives -0.05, 2.72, 2.72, 2.72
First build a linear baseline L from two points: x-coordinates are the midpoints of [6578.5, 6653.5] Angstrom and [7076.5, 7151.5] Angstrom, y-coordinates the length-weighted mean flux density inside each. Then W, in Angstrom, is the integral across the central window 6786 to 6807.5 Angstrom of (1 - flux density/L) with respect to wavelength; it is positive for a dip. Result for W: 0.75 Angstrom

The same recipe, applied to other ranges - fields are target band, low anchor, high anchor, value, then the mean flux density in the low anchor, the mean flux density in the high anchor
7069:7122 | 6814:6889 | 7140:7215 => 0.26 Angstrom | 2.86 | 2.72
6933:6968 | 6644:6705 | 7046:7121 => -0.91 Angstrom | 2.85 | 2.78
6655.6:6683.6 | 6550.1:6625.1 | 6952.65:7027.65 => 0.38 Angstrom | 2.96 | 2.89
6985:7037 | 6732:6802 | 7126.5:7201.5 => -3.87 Angstrom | 2.72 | 2.68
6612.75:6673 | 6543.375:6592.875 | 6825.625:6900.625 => 1.57 Angstrom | 2.99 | 2.84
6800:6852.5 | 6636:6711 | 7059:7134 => -1.49 Angstrom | 2.85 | 2.72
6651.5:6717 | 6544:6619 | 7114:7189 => 1.33 Angstrom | 2.97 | 2.65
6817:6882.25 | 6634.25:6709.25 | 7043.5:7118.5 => -0.77 Angstrom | 2.85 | 2.8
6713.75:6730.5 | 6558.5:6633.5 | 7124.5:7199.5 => 0.08 Angstrom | 2.96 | 2.68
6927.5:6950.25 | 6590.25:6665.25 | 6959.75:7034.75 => 0.27 Angstrom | 2.88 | 2.89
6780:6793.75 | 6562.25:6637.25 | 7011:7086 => 0.71 Angstrom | 2.96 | 2.88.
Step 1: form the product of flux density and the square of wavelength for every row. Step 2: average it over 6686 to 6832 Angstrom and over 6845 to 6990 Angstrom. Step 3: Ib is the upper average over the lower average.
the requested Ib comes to 1.1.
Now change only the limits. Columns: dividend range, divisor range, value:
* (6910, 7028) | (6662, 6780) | 1.11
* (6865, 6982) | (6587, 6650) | 1.08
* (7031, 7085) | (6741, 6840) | 1.12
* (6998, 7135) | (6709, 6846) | 1.09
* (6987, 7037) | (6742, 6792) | 1.15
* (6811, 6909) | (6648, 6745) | 1.05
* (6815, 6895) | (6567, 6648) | 1.04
